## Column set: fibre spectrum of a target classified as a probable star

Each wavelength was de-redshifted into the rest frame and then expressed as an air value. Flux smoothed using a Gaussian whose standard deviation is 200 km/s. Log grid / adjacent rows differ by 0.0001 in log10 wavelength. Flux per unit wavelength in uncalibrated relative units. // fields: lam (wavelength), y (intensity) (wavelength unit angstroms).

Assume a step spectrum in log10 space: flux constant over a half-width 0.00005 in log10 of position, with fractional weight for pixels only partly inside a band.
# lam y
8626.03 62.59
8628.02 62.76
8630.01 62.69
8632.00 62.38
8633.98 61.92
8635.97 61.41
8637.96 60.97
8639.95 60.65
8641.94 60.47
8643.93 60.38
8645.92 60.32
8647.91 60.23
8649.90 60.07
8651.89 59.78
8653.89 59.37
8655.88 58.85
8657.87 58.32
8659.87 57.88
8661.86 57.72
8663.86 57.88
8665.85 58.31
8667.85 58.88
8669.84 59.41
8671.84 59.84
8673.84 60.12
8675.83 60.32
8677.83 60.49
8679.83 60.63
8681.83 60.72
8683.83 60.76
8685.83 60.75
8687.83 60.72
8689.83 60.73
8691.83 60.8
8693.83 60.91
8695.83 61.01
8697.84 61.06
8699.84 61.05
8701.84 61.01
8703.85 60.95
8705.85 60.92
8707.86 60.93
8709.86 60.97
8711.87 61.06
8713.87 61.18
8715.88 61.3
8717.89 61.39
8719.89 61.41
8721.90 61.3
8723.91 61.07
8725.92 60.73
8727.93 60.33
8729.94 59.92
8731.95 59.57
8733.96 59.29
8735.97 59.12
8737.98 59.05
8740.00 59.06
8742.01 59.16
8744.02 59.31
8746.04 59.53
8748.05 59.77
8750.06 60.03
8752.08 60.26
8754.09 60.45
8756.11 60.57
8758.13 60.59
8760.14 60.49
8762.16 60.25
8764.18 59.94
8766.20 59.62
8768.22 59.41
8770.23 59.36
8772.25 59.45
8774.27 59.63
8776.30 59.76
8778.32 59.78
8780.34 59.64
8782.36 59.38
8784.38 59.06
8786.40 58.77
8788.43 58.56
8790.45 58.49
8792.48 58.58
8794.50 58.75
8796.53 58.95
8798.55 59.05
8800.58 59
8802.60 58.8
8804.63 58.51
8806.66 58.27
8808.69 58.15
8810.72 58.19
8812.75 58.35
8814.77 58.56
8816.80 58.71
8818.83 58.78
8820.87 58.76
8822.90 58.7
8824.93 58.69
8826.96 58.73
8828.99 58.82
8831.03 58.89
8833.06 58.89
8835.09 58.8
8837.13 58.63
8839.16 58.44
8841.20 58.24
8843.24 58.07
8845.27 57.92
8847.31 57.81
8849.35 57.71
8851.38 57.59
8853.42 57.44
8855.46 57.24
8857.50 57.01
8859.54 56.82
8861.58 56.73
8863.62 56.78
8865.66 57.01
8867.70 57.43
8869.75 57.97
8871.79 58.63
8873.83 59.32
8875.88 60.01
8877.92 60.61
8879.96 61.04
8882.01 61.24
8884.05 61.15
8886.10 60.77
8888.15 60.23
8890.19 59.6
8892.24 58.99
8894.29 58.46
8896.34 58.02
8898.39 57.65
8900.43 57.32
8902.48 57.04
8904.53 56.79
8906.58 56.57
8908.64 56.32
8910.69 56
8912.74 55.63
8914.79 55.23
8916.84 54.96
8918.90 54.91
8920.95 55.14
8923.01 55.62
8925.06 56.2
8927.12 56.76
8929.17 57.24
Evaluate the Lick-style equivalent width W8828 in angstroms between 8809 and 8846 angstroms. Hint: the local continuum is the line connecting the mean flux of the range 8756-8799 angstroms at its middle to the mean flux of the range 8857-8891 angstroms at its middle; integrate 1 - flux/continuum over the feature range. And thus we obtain 0.4 angstroms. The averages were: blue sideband 59.4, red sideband 59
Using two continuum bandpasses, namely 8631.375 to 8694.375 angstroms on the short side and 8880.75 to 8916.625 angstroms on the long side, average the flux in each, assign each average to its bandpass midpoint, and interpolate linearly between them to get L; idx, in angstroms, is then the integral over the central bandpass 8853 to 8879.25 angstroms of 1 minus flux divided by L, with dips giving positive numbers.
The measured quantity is 0.14 angstroms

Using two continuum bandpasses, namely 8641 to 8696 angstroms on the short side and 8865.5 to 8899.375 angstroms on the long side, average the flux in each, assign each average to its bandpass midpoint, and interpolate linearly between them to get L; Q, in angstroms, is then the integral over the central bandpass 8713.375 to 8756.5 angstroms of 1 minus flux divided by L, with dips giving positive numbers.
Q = -0.3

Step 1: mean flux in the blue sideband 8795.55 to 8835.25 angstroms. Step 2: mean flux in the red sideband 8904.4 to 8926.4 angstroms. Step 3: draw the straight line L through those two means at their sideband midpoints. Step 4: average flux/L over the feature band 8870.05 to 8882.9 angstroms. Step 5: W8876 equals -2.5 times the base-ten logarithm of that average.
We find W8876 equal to -0.06 mag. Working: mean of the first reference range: 58.7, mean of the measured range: 60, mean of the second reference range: 55.7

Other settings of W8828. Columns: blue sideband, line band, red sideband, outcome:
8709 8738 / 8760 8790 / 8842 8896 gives 0.2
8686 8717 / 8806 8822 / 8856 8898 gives 0.3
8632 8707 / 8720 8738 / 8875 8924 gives -0.2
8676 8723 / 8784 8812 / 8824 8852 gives 0.2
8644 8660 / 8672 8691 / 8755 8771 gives -0.3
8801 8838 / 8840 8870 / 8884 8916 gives 0.4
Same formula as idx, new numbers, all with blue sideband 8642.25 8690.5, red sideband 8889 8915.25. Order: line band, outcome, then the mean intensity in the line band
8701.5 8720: -0.6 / 61.1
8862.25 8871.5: 0.0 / 57.4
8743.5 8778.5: -0.7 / 59.9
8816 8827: -0.1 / 58.7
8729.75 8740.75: -0.1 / 59.3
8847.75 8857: 0.0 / 57.5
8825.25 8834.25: -0.1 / 58.9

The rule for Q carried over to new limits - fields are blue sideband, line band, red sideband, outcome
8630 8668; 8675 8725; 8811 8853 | -1.2 angstroms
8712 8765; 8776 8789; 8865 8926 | 0.1 angstroms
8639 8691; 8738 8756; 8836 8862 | -0.3 angstroms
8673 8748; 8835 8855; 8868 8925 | 0.2 angstroms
